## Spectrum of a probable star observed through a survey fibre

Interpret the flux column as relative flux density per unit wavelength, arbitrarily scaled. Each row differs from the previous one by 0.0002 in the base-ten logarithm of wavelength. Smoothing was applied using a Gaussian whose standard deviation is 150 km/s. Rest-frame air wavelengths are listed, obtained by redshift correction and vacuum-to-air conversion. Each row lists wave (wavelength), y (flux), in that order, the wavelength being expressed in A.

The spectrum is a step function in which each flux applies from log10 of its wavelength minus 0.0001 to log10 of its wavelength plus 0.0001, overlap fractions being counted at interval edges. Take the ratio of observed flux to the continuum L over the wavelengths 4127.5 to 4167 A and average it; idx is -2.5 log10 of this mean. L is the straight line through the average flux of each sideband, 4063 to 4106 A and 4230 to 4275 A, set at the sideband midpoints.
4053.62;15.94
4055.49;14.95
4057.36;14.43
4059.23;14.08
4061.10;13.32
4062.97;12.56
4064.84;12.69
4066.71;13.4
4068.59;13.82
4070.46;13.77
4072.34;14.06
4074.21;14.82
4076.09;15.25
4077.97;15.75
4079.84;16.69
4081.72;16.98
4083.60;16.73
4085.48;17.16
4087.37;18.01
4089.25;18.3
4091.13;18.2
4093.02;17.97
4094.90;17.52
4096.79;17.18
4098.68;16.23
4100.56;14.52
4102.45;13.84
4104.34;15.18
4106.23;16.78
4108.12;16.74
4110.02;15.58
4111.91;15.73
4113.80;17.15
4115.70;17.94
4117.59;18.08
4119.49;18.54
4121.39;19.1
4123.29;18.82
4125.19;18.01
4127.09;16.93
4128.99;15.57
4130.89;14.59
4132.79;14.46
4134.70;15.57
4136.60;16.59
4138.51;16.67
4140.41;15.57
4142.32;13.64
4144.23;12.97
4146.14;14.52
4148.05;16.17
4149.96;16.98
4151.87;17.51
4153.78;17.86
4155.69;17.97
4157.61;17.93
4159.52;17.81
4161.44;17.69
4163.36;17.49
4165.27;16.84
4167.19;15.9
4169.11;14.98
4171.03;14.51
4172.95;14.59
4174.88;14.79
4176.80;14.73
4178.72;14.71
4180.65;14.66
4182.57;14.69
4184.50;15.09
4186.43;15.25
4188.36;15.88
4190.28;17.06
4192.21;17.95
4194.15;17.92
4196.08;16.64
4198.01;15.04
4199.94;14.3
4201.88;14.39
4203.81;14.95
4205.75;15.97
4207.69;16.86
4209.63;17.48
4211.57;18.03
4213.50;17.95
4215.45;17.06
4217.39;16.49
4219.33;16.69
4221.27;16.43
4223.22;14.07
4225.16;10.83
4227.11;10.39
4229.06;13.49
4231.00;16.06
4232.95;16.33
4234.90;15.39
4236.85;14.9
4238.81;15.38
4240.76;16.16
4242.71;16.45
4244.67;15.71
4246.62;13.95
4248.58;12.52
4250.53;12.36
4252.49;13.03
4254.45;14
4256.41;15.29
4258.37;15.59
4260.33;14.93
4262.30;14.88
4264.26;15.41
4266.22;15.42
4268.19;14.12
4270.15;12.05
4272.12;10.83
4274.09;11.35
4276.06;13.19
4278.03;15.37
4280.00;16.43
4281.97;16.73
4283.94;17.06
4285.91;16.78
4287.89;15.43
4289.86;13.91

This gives -0.066 mag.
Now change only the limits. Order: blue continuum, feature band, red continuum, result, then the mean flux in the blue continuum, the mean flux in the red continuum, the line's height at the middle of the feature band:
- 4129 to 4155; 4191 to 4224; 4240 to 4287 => -0.09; 15.7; 14.6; 15.1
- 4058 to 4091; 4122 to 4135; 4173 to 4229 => -0.07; 15.2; 15.5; 15.3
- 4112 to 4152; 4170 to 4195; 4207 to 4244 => 0.03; 16.4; 15.6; 16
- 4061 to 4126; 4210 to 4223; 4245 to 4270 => -0.15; 16.2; 14.3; 14.7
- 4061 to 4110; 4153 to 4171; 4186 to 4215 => -0.06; 15.7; 16.4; 16.2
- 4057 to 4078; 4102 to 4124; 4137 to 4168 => -0.12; 13.9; 16.5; 15.3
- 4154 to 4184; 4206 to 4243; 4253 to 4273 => -0.04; 16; 14.2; 15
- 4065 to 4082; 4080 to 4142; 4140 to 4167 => -0.08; 14.8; 16.5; 15.6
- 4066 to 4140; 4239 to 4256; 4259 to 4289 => 0.04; 16.4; 14.7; 14.9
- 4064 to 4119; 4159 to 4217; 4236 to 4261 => -0.06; 16.1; 14.6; 15.2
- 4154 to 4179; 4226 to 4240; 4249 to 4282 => 0.02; 16.2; 14.1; 14.8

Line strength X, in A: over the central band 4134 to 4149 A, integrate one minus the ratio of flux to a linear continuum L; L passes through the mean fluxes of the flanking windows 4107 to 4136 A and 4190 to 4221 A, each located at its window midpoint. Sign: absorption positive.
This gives 1.4 A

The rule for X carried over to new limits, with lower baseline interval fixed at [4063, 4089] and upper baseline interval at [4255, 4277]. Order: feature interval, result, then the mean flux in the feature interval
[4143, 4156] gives -1.2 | 16.2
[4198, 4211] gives -1.2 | 15.7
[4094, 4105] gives -0.4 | 15.8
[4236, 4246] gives -1.1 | 15.7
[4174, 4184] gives -0.1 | 14.7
